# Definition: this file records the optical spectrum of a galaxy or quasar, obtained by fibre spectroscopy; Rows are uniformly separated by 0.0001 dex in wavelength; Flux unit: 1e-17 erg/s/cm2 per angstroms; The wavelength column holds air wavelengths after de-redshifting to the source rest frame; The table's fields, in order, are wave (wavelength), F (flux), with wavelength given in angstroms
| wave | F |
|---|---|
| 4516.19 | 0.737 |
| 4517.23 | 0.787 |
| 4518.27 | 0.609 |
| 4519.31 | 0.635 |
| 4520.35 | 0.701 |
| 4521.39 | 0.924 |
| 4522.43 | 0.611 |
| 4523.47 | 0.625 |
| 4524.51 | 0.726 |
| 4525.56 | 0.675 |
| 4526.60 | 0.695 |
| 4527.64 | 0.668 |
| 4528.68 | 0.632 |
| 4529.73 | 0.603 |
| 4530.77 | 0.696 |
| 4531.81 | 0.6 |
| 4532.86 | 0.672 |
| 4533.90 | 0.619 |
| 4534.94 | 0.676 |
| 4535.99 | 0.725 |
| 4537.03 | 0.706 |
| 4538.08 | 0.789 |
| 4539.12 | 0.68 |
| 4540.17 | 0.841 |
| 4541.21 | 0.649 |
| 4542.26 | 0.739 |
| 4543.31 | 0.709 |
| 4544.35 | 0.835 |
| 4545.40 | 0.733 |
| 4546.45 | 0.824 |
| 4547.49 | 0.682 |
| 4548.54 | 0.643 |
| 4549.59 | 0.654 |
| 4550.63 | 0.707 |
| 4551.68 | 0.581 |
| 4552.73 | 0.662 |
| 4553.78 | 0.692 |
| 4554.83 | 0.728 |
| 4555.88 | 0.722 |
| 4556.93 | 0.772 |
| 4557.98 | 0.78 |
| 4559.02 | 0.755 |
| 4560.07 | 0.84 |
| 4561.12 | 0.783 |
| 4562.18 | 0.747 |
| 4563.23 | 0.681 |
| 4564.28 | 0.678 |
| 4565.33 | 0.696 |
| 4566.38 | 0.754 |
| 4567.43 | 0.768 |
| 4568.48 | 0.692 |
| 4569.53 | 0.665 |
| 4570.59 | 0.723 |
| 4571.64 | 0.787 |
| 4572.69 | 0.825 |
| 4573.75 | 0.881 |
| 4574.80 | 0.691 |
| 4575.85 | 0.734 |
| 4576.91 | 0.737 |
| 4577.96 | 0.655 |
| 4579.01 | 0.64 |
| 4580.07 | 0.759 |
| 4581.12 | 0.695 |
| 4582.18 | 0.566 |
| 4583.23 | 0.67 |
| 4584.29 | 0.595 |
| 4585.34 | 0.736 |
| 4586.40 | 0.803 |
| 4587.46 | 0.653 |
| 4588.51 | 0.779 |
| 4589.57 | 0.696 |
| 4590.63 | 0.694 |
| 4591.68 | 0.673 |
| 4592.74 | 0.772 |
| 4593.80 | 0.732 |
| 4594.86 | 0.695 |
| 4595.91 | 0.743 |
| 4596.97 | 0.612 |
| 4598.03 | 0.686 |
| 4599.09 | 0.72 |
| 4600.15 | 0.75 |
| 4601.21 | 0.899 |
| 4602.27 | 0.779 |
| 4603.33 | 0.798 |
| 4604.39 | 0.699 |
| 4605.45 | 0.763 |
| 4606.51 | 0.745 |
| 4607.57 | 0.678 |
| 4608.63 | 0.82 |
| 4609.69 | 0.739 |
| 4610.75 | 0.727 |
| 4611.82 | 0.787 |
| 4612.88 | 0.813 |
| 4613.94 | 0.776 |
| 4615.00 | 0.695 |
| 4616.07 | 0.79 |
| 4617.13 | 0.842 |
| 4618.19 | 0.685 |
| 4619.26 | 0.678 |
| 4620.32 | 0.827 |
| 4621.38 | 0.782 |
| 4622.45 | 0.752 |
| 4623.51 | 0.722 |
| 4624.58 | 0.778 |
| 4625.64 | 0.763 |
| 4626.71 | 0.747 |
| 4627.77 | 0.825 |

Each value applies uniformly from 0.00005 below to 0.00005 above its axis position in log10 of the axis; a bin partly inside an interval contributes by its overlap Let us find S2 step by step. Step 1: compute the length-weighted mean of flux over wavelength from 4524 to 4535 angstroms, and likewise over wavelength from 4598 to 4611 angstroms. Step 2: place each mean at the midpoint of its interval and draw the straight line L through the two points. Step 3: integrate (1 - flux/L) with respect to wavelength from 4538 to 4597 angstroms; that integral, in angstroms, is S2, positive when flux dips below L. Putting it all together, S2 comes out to -1.00 angstroms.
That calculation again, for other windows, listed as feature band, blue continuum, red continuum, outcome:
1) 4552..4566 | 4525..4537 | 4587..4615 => -0.8 angstroms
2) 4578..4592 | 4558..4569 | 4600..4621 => 1.2 angstroms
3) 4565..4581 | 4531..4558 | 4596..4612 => -0.2 angstroms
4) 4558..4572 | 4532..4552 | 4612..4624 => -0.2 angstroms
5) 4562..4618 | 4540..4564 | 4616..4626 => 1.1 angstroms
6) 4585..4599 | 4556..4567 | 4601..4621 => 0.8 angstroms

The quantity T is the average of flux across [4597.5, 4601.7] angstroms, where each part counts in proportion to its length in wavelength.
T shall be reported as 0.762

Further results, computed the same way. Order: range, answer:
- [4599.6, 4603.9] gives 0.805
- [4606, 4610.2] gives 0.746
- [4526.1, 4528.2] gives 0.682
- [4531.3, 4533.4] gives 0.635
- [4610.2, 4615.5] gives 0.76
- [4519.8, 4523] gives 0.743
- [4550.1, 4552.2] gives 0.646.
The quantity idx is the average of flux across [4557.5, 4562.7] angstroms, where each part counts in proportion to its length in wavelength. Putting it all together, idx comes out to 0.781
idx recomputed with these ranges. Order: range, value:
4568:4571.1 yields 0.692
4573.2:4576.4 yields 0.767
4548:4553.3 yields 0.649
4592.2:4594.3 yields 0.75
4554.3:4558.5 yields 0.751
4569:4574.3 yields 0.775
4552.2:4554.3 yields 0.676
